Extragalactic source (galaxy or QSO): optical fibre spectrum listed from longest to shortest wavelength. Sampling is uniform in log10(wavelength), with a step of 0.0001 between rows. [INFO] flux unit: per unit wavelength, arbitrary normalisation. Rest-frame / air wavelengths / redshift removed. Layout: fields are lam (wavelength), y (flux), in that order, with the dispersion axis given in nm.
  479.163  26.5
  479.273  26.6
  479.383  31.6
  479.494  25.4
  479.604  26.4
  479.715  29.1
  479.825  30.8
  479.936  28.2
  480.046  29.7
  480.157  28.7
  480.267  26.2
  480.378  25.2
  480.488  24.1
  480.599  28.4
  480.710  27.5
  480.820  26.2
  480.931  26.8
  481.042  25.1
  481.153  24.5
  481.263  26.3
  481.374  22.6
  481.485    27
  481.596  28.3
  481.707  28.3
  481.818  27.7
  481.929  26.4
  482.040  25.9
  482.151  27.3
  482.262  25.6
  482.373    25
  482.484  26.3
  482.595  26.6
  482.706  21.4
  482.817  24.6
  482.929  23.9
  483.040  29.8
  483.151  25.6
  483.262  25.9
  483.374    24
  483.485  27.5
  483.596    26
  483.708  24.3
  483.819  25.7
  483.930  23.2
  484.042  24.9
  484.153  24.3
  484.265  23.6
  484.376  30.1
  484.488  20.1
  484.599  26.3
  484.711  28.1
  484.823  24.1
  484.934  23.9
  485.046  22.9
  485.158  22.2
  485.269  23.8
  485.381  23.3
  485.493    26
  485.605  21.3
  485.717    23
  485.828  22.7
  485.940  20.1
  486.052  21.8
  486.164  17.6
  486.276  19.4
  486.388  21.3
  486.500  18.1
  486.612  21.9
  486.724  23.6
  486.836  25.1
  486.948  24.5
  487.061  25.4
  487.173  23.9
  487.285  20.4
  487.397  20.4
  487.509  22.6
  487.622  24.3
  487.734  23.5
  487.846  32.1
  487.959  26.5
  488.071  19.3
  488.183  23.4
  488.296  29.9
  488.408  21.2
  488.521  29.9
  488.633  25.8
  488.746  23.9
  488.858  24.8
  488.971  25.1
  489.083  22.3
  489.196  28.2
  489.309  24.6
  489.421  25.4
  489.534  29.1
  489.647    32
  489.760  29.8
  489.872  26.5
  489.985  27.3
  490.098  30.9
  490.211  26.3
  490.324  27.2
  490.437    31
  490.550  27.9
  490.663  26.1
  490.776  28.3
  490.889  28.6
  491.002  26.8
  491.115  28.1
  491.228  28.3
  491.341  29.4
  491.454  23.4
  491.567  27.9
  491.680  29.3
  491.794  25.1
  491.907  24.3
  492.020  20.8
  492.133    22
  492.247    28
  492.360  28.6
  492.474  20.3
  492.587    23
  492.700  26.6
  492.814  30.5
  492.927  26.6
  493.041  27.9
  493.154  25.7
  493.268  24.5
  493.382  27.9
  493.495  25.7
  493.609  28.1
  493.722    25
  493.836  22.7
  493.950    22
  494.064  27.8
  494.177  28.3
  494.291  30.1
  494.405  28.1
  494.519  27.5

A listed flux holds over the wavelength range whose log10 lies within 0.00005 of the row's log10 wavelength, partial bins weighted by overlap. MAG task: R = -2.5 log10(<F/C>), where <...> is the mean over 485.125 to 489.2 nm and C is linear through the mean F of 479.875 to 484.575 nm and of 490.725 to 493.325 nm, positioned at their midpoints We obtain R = 0.12 mag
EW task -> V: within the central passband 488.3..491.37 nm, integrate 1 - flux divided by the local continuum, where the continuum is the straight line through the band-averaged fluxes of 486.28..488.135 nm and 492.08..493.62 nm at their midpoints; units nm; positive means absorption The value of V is -0.339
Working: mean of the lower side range 23.2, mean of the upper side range 26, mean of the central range 27.2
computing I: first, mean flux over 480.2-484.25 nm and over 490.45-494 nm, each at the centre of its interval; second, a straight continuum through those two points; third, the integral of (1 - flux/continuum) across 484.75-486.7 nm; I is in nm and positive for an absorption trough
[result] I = 0.29 nm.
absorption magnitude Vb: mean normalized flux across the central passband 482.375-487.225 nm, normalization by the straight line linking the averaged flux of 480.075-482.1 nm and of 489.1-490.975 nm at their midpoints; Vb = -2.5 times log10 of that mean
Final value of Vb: 0.13 mag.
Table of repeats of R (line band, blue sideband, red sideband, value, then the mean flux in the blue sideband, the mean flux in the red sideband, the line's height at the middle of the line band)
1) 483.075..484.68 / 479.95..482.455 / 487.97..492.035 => 0.057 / 26.5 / 26.7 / 26.6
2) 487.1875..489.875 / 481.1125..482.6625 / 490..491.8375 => 0.081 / 26.3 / 27.8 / 27.4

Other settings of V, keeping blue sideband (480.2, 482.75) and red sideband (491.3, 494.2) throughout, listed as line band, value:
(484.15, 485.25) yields 0.06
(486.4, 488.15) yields 0.17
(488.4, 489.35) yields 0.02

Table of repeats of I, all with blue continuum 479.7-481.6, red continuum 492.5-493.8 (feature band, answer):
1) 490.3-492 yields -0.06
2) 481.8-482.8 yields 0.04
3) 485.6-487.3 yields 0.30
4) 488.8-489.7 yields 0.00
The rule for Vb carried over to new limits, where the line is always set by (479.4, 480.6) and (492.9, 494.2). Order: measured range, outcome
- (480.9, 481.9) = 0.05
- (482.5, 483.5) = 0.07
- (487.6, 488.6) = 0.04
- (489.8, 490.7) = -0.07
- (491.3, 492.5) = 0.03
